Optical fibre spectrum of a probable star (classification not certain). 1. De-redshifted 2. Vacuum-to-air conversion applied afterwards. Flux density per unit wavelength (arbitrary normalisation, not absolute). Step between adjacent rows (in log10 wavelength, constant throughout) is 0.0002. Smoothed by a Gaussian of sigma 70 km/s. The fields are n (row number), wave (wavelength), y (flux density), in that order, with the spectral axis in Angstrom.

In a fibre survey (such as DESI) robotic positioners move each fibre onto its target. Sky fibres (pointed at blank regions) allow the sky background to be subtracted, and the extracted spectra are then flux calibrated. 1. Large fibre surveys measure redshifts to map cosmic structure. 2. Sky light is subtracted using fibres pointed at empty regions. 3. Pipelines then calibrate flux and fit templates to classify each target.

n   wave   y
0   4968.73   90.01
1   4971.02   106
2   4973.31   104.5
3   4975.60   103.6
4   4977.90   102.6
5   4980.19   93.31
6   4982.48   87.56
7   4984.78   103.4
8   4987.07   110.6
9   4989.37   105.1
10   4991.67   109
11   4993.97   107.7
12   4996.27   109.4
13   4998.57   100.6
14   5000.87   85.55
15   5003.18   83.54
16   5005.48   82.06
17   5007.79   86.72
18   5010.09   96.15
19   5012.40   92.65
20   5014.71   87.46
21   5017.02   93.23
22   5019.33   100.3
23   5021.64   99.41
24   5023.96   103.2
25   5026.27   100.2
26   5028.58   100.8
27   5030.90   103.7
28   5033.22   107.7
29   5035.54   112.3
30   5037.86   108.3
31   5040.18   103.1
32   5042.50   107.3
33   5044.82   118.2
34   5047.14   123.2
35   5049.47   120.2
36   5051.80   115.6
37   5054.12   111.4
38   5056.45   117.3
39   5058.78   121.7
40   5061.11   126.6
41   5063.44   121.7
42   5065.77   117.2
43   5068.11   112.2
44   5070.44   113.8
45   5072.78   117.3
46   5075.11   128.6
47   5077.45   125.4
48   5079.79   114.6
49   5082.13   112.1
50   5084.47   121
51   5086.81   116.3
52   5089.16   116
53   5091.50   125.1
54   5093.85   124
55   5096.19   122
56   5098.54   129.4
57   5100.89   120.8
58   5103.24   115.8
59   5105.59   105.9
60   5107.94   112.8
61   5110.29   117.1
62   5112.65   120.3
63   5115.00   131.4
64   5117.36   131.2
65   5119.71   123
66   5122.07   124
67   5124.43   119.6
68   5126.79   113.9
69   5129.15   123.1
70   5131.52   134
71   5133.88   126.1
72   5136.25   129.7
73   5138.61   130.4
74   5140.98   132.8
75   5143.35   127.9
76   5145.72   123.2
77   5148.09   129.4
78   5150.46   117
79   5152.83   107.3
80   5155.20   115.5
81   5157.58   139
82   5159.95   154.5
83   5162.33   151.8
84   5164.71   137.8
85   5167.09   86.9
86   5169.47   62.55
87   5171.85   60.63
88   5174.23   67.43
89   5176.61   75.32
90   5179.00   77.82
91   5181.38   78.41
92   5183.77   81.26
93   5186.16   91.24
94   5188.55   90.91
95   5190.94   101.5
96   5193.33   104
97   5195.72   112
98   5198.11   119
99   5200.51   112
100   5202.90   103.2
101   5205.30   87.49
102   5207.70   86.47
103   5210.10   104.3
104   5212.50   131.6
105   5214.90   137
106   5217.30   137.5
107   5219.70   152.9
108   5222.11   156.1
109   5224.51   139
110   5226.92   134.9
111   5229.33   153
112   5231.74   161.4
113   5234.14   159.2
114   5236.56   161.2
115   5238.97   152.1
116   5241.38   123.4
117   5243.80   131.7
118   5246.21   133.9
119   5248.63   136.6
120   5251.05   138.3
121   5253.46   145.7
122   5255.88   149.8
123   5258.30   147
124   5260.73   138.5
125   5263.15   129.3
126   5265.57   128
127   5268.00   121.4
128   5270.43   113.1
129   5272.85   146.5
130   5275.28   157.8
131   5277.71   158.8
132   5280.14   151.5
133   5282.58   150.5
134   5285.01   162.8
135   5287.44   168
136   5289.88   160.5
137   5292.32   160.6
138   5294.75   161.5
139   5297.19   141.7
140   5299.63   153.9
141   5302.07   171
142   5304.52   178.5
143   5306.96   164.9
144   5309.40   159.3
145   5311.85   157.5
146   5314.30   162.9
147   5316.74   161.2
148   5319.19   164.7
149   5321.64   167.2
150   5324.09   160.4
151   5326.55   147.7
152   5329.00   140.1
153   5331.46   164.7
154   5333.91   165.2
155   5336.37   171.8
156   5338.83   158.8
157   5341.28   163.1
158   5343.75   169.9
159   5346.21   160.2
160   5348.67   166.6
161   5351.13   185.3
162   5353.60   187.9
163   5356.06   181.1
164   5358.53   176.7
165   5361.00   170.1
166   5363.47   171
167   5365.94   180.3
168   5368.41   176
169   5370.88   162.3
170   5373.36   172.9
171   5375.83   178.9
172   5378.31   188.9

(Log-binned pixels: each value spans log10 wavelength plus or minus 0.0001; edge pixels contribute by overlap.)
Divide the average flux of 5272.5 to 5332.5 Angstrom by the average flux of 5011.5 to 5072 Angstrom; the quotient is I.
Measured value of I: 1.5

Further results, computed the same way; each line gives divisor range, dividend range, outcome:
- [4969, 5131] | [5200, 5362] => 1.36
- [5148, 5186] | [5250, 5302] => 1.45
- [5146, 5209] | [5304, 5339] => 1.58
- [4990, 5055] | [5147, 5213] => 1.00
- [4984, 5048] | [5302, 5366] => 1.64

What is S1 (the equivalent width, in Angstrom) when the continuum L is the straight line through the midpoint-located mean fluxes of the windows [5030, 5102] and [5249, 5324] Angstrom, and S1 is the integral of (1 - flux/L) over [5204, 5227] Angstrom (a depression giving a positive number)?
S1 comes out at 2.44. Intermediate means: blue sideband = 117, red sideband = 152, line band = 126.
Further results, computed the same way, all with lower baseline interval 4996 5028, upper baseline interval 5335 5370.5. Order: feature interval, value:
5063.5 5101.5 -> -3.3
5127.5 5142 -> -0.8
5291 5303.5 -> 0.1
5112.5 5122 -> -0.7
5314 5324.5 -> 0.1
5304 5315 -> -0.1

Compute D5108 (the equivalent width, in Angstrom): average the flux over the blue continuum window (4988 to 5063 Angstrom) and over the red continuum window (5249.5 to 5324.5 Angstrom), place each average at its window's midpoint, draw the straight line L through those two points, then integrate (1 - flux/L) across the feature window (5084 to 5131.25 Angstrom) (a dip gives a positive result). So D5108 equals -0.5 Angstrom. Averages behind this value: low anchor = 105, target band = 121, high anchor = 153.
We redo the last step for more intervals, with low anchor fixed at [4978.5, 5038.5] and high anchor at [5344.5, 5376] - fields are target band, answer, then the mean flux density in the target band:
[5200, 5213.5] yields 3.63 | 103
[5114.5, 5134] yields -0.19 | 125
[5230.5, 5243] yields -0.26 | 151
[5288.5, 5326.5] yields 0.40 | 161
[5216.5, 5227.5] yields -0.01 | 145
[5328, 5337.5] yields 0.43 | 161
